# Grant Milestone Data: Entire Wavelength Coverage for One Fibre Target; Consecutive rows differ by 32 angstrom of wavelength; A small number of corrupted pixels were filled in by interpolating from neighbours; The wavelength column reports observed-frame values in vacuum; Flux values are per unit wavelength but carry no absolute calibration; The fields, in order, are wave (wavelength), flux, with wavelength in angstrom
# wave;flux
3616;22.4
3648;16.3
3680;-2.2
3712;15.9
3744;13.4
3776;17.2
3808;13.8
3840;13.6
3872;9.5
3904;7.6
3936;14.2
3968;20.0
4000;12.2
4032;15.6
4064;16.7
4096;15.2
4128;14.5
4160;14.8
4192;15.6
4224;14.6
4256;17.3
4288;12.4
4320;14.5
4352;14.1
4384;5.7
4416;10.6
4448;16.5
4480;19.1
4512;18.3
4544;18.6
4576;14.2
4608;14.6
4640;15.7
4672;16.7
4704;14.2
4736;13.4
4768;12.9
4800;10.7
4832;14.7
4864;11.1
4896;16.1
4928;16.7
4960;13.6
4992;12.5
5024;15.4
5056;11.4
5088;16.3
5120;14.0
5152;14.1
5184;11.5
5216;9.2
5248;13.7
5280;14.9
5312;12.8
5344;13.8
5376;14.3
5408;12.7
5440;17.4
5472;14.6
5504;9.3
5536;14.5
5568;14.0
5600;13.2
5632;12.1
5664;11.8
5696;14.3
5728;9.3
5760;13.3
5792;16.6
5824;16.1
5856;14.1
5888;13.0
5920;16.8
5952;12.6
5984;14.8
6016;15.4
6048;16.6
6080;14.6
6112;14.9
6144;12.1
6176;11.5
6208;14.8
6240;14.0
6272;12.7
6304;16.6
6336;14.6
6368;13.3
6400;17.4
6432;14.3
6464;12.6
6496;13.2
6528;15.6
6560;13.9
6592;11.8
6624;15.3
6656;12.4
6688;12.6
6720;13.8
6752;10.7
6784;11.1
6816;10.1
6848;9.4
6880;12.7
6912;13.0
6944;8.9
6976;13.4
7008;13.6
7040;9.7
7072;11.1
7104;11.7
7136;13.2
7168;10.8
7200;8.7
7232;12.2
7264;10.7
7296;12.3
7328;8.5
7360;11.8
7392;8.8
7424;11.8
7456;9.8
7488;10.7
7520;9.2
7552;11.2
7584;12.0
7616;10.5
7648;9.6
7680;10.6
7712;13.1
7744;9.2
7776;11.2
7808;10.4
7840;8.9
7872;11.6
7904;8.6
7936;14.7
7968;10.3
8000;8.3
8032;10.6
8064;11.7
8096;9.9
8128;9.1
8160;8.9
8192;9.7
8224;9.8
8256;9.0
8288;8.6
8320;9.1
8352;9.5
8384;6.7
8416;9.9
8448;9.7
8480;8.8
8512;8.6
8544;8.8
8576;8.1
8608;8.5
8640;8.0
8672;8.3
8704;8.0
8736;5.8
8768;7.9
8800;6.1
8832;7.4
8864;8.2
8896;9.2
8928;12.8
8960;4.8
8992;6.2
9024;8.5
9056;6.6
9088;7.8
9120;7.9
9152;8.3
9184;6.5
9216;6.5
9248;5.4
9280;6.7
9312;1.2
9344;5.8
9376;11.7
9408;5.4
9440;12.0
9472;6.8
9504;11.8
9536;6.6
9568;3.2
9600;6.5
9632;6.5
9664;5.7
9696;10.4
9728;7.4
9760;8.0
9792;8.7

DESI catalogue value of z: 0.584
